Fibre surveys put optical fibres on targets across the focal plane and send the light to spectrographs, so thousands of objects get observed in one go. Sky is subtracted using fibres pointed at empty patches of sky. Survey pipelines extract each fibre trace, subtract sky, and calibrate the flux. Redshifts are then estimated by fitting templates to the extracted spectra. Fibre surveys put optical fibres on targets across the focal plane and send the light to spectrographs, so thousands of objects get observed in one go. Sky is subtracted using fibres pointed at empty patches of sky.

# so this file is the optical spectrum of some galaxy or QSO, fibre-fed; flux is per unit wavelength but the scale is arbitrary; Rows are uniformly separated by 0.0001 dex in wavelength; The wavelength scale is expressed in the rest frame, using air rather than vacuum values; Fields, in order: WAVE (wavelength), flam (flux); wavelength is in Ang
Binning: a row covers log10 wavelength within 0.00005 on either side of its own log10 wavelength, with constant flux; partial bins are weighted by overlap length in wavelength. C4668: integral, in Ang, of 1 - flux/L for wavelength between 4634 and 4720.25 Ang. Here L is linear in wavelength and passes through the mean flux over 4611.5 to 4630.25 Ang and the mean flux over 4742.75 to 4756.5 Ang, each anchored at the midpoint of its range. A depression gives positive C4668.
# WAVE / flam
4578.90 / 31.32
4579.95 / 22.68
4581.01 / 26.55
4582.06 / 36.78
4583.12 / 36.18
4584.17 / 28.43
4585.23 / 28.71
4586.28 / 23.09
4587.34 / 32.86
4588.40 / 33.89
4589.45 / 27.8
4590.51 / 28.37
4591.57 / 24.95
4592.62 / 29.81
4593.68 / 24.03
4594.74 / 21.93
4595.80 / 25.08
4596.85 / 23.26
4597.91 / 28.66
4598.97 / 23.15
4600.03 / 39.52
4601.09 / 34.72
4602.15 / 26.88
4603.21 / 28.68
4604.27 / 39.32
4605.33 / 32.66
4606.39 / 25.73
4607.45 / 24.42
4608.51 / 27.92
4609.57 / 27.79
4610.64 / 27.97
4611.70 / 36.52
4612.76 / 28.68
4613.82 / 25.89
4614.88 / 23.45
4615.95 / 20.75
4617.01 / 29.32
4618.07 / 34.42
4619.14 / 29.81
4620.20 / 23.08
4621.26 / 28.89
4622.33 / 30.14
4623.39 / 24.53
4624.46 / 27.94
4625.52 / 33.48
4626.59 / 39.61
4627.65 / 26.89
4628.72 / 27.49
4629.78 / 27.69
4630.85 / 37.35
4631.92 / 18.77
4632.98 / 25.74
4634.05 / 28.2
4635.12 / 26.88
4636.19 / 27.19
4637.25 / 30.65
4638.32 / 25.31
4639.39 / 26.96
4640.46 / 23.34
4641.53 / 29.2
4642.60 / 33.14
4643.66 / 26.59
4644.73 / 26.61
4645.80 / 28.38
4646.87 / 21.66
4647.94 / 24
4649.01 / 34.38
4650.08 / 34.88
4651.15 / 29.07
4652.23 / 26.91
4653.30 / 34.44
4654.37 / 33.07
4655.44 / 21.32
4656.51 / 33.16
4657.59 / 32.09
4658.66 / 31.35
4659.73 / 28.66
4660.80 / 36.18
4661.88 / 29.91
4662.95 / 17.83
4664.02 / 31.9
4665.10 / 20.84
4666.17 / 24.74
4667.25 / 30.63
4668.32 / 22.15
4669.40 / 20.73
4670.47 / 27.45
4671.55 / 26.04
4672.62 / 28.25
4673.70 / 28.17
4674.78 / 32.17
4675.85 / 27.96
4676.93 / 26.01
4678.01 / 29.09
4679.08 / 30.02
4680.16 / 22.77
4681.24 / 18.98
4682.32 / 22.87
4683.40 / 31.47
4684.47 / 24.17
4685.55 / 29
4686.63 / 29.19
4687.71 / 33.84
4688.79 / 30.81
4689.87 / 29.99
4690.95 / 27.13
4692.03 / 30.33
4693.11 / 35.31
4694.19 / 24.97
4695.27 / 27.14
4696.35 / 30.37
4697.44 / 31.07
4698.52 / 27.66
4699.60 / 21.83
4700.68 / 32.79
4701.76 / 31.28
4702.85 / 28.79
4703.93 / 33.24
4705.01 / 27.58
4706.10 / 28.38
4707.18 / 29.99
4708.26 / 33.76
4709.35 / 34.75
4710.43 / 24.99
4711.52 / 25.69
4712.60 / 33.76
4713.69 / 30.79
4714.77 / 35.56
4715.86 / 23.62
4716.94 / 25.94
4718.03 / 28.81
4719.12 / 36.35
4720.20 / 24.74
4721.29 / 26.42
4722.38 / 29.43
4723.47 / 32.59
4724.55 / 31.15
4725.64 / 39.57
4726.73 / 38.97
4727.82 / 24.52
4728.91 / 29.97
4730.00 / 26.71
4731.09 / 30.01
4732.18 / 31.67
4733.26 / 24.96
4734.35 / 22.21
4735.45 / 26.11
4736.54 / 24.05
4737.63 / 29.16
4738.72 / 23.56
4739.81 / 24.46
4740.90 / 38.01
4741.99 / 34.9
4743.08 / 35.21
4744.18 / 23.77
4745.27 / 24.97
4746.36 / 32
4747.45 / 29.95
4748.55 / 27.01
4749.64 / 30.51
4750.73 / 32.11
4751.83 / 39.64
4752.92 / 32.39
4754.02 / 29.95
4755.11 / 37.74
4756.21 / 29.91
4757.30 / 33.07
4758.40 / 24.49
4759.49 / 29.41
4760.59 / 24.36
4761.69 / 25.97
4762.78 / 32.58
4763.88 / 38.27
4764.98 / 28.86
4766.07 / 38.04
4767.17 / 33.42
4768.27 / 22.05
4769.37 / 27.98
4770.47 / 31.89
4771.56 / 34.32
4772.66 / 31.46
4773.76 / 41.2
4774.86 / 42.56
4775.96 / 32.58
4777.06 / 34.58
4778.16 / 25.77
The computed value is 3.60 Ang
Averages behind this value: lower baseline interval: 28.7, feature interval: 28.5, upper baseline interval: 31.1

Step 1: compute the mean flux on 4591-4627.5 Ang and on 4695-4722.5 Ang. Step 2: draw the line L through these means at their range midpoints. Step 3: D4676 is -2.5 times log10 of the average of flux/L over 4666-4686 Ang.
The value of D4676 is 0.10 mag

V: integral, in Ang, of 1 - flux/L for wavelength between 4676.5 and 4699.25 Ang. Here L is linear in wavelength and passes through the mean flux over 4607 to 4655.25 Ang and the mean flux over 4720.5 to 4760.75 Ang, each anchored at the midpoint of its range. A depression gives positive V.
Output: 0.79 Ang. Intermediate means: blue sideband 28.4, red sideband 29.9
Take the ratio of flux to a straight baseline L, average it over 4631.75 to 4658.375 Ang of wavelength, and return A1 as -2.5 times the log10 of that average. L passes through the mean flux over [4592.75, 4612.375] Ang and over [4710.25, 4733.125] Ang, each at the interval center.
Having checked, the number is 0.04 mag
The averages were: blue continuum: 28.8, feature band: 28.2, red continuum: 30.1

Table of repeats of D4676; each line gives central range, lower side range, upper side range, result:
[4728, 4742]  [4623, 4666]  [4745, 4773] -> 0.10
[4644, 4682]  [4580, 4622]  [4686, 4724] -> 0.06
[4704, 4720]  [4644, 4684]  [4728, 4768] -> -0.04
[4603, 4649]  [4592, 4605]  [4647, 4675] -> 0.01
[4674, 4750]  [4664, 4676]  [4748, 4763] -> -0.02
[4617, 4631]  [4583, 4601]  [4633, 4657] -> -0.06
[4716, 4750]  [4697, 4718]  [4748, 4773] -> 0.04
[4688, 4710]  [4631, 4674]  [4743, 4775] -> -0.02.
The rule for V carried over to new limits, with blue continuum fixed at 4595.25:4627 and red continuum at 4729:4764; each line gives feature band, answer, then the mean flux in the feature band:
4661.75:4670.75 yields 1.4 Ang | 24.9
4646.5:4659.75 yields -0.3 Ang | 29.7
